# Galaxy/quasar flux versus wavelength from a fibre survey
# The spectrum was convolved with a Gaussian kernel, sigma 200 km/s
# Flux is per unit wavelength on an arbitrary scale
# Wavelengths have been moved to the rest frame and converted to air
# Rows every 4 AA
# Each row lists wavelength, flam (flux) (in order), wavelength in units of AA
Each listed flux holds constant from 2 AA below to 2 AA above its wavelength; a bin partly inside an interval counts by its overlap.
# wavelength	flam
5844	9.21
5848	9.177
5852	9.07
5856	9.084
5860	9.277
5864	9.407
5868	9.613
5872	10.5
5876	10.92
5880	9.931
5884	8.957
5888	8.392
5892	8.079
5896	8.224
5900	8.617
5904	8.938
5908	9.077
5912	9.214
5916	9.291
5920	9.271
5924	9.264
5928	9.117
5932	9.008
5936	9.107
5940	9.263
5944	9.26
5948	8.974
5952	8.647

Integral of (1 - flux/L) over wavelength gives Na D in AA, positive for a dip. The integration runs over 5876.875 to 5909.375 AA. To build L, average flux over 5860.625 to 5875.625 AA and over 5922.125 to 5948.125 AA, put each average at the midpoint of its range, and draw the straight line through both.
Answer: 2.6 AA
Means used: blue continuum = 9.91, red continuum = 9.15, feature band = 8.85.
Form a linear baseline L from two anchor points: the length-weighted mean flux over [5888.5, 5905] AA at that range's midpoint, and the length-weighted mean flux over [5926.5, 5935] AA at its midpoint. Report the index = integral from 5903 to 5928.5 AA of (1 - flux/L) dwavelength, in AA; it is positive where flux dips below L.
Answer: -1.1 AA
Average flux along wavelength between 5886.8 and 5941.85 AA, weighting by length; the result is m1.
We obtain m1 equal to 8.93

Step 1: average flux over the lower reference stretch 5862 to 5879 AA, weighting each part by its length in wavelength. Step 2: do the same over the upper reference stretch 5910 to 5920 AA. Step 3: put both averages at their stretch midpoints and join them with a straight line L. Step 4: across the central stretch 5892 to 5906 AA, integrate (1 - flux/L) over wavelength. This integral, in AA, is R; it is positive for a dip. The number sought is 1.5 AA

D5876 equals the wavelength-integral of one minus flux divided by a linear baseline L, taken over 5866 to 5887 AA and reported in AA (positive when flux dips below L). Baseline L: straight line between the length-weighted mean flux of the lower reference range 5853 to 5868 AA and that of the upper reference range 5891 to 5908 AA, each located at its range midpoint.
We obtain -2.1 AA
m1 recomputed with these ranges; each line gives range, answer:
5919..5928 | 9.23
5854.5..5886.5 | 9.7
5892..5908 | 8.59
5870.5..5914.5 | 9.15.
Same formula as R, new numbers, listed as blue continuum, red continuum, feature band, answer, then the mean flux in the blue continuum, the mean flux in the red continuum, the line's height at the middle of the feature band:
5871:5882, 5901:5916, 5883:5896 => 1.96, 10.4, 9.07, 9.89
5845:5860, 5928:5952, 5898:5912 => 0.28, 9.14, 9.08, 9.11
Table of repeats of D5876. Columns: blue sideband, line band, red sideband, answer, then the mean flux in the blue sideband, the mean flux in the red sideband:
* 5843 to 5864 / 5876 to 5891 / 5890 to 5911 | -0.8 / 9.18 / 8.62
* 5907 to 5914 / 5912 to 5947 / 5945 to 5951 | -0.5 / 9.16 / 8.97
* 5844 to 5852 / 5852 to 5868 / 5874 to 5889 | 0.1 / 9.16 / 9.63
